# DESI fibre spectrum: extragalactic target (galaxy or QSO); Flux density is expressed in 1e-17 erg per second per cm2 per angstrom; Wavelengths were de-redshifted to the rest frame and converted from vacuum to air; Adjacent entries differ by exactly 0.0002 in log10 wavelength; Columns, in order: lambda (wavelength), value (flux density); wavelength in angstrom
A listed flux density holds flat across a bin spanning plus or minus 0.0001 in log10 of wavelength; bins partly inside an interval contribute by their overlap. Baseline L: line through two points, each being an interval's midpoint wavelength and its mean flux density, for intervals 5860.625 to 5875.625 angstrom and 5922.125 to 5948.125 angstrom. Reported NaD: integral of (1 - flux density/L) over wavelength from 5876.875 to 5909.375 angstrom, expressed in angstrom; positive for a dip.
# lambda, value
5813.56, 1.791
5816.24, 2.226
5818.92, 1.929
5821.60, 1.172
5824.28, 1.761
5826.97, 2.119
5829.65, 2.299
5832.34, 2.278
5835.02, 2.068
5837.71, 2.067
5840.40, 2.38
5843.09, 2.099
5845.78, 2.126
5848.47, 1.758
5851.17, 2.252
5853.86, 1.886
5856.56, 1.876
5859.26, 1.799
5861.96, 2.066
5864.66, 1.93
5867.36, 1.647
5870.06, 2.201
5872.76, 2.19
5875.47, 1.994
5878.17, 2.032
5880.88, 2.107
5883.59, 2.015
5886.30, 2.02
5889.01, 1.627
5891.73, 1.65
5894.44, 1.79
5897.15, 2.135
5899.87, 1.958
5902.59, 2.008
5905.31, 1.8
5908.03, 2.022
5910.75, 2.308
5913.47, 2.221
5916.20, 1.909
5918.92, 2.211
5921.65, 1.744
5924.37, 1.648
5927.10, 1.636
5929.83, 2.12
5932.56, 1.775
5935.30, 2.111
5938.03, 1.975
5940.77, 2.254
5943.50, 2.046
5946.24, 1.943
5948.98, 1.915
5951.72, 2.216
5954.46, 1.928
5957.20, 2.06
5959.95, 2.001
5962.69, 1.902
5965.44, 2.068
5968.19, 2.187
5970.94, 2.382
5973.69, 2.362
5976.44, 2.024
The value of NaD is 0.8 angstrom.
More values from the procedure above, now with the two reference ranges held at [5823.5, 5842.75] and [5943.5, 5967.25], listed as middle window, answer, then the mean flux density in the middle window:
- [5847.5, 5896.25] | 3.8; 1.94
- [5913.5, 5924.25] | 0.5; 1.95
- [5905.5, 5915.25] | -0.3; 2.13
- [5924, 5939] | 1.1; 1.89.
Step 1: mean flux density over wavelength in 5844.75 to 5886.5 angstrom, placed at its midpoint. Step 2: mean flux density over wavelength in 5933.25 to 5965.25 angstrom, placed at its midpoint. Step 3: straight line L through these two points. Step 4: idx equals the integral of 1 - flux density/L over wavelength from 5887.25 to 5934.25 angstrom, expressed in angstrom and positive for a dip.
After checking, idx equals 2.2 angstrom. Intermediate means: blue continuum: 1.99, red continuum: 2.03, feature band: 1.92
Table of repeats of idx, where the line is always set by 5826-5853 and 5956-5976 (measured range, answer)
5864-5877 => 0.87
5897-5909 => 0.94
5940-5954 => 0.50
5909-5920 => -0.10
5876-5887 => 0.50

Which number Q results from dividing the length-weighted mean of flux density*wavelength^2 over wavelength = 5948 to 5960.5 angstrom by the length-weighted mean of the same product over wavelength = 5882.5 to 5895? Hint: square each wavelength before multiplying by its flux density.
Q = 1.1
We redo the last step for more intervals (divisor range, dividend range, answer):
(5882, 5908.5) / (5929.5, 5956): 1.08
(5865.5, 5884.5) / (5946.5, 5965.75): 1.02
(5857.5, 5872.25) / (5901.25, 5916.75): 1.07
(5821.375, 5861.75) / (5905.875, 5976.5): 1.04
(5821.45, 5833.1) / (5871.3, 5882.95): 1.07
